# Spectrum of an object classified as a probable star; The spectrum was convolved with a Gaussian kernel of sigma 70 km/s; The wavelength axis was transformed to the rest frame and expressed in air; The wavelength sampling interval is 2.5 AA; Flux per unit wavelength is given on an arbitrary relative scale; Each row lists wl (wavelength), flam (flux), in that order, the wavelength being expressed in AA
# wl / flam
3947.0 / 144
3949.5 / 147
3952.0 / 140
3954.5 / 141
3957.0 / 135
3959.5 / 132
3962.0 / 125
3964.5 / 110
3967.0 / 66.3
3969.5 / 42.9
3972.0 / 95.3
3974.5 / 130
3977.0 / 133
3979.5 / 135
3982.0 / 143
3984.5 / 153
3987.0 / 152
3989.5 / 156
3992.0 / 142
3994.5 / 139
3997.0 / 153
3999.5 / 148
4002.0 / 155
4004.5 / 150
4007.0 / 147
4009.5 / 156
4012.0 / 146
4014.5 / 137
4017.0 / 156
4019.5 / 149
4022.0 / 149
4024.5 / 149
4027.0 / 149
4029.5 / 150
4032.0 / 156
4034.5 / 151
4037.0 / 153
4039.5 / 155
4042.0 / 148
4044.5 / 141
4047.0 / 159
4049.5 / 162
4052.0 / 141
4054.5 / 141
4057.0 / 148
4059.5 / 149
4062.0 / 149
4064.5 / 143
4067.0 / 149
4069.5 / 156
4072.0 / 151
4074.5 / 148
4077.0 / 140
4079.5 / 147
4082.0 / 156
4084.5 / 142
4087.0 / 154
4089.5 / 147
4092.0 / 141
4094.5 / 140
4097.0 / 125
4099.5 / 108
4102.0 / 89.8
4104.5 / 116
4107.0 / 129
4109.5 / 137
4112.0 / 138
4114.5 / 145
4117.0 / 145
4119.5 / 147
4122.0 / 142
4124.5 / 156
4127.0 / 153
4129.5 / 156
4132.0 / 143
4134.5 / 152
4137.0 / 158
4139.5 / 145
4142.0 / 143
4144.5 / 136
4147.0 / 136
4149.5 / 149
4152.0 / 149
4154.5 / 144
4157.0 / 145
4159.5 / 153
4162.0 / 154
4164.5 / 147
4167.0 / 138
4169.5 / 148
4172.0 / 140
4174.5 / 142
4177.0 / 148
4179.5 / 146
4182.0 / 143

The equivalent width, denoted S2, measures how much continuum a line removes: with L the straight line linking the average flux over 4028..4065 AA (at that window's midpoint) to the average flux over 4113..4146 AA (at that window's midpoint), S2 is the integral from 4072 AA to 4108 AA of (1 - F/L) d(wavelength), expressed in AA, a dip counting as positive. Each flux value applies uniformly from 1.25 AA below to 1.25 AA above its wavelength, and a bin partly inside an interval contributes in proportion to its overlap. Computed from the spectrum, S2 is 3.3 AA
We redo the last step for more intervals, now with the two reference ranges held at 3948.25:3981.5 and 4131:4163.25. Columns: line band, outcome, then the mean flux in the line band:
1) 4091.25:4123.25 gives 2.2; 131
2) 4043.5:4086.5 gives -4.7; 148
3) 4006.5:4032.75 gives -4.6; 149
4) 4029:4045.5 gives -2.7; 151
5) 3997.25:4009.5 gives -2.6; 151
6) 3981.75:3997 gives -3.2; 148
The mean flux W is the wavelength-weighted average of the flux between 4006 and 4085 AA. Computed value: 149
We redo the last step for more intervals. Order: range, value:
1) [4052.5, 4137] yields 142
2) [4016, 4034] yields 151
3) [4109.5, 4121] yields 143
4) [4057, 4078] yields 148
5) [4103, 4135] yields 142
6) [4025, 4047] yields 151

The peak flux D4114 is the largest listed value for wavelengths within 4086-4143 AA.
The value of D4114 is 158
